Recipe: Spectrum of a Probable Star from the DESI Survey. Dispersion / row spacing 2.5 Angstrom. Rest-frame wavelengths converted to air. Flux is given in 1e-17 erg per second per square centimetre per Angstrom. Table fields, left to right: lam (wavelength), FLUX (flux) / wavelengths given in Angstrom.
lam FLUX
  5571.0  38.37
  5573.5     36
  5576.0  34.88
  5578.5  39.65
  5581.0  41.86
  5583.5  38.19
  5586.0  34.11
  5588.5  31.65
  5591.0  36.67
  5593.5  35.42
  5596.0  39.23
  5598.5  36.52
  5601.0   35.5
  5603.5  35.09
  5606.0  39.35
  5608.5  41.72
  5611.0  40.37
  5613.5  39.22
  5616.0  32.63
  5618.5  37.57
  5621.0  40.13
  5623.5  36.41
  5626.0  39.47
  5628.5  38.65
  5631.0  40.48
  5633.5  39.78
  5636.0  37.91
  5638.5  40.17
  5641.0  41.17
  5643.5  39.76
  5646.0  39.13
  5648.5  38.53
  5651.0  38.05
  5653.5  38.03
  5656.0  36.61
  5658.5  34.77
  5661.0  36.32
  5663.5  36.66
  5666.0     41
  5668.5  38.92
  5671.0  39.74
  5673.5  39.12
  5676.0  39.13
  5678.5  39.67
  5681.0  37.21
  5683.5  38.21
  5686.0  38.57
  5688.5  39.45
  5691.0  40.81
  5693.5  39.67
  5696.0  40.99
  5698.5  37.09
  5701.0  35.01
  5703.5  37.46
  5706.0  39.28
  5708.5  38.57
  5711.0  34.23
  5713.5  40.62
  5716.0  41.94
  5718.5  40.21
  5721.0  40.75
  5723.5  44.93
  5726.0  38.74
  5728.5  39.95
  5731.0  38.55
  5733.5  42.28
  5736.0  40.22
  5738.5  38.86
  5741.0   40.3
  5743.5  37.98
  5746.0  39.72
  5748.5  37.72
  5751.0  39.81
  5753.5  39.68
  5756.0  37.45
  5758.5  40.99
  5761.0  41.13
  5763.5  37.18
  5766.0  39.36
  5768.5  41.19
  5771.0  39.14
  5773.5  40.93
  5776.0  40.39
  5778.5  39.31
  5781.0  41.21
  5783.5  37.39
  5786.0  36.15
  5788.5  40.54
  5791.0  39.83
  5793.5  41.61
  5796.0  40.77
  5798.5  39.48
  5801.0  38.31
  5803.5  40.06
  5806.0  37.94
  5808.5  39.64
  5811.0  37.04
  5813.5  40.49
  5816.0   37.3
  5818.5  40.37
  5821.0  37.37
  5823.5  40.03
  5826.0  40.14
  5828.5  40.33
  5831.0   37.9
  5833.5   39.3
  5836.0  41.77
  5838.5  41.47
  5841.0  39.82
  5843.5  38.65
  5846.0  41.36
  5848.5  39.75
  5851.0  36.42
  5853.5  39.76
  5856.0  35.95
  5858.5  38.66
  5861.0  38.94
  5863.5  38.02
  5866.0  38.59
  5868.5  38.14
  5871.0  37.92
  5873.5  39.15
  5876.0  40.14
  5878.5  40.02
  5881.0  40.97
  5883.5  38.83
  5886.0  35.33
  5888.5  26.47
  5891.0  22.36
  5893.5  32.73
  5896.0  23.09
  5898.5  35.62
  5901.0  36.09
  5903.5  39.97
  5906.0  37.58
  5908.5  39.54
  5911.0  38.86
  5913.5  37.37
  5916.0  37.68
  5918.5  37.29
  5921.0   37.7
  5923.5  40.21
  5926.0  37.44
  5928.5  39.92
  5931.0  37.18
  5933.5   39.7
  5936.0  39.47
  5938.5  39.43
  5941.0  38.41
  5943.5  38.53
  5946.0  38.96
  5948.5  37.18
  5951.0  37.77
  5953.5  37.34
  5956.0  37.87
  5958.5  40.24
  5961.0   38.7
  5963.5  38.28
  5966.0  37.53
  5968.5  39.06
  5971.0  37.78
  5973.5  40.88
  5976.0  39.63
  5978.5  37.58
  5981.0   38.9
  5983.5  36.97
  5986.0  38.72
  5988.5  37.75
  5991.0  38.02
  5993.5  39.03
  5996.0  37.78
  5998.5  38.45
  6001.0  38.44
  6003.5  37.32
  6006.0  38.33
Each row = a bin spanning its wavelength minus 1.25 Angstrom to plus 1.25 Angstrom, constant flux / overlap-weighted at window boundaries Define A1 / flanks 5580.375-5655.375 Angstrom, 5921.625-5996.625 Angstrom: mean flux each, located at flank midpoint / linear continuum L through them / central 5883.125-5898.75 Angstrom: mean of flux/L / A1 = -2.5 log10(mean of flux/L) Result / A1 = 0.27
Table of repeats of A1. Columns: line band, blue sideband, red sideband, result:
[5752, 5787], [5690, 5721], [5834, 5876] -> -0.01 mag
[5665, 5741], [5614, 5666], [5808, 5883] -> -0.02 mag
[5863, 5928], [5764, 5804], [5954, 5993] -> 0.07 mag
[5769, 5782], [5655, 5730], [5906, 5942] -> -0.04 mag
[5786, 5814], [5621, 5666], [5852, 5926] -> -0.06 mag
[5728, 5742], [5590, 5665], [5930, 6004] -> -0.05 mag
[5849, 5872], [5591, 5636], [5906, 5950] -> 0.01 mag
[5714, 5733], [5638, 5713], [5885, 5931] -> -0.08 mag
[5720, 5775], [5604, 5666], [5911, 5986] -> -0.04 mag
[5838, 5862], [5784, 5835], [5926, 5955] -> 0.00 mag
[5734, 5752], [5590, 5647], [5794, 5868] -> -0.01 mag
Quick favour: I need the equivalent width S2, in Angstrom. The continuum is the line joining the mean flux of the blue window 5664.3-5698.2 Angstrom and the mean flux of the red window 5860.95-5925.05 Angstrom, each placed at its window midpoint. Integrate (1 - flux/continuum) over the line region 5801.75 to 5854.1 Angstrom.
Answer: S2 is -2.9 Angstrom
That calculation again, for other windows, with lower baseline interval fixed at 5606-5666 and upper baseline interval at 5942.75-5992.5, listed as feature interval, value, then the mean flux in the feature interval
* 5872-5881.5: -0.4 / 39.9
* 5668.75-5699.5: -0.5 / 39.1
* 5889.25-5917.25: 2.9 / 34.5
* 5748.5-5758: -0.1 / 39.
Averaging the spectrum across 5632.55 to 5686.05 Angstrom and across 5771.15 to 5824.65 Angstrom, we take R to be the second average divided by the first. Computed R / 1.02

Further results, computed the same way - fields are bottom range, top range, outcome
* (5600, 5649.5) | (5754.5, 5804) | 1.02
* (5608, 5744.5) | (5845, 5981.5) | 0.97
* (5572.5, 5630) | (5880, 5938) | 0.97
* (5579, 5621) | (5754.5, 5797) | 1.06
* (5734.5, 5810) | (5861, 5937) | 0.93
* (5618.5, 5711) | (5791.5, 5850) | 1.03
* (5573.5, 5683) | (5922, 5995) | 1.01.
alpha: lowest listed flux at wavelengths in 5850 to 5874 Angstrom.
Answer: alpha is 35.95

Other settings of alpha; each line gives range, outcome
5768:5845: 36.15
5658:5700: 34.77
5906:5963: 37.18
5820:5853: 36.42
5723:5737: 38.55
